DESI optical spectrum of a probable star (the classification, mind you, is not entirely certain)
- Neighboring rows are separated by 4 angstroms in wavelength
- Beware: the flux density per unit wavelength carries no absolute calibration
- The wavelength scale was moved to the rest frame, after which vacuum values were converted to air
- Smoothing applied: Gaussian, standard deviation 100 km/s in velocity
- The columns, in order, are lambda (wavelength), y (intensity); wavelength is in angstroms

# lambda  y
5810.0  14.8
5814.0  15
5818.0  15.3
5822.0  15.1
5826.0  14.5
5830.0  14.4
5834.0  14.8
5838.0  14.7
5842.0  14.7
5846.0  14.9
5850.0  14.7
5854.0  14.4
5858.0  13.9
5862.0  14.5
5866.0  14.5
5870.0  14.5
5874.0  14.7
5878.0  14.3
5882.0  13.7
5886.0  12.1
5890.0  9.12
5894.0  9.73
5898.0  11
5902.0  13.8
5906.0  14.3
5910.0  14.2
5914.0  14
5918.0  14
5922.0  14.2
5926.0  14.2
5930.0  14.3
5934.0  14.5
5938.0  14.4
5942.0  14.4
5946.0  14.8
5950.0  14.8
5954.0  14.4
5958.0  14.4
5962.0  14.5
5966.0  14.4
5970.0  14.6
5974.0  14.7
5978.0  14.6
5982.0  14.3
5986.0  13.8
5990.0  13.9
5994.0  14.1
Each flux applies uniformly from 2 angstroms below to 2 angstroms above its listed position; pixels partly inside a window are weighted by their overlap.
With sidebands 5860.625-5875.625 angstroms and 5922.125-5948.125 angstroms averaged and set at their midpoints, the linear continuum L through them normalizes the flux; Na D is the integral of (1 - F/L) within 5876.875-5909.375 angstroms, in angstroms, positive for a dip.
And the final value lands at 5.0 angstroms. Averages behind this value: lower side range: 14.5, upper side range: 14.4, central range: 12.3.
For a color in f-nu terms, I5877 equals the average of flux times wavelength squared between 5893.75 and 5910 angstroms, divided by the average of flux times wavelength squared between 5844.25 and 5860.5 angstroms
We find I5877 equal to 0.89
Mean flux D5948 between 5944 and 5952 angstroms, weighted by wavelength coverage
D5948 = 14.8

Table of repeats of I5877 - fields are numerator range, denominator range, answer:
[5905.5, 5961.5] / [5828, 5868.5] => 1.02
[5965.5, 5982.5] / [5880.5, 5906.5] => 1.27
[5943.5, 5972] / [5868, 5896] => 1.19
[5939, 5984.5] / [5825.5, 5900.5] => 1.10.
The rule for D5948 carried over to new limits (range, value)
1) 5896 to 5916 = 13.5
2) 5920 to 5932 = 14.2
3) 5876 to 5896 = 11.8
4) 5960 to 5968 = 14.4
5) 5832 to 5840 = 14.8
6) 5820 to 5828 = 14.8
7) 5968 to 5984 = 14.6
